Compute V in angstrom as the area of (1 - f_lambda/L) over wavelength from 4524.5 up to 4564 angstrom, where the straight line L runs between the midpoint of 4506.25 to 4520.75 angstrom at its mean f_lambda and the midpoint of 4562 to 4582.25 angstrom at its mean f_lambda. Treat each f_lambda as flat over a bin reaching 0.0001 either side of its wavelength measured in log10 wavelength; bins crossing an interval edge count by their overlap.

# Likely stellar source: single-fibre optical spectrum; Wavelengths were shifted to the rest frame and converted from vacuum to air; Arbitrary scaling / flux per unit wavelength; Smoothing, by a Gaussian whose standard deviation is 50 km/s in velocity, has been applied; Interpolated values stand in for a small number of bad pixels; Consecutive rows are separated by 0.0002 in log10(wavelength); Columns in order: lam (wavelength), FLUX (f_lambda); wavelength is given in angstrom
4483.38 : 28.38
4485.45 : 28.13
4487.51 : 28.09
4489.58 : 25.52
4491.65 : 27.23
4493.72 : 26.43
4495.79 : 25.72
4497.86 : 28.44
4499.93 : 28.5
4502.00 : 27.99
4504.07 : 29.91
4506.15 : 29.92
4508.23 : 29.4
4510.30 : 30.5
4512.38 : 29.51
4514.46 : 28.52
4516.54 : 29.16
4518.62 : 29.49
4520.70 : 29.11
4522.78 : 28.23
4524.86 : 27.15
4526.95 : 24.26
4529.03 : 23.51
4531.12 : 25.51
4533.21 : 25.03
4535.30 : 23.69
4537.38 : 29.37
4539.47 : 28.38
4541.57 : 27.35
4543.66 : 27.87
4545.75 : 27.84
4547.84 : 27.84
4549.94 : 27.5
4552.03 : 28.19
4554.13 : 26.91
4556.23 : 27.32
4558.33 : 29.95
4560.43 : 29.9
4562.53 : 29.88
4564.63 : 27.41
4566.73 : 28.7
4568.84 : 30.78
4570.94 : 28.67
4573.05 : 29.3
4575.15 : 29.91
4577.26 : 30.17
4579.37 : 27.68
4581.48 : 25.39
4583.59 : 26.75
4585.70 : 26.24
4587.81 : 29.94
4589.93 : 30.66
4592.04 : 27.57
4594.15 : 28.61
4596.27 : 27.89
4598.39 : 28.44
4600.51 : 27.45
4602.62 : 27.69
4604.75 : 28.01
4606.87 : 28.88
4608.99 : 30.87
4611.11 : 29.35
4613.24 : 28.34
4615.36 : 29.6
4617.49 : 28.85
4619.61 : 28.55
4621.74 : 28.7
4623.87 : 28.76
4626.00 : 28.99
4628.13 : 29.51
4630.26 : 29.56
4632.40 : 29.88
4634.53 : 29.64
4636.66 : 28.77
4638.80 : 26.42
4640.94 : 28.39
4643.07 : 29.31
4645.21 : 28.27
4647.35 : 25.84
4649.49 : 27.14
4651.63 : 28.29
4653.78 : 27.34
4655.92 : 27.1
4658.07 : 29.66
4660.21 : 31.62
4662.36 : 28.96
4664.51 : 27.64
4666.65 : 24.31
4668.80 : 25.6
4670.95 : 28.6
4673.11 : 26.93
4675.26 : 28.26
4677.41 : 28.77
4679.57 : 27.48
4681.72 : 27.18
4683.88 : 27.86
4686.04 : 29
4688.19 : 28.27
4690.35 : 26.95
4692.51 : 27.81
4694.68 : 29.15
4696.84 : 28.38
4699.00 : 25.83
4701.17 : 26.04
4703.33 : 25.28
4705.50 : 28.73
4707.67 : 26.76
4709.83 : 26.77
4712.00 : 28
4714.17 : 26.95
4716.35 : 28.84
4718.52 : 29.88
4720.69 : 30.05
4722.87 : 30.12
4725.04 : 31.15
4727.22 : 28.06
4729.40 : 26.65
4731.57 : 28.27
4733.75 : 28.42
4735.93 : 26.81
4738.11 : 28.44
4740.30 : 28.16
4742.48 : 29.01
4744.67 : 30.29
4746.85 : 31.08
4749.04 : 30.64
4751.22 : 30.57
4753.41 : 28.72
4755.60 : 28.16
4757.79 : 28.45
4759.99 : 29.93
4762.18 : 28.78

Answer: 2.52 angstrom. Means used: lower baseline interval 29.4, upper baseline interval 28.8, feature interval 27.2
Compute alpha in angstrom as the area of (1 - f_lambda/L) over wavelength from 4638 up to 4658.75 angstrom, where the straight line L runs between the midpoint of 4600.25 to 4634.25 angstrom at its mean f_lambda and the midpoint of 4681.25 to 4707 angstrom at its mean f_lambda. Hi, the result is 0.5 angstrom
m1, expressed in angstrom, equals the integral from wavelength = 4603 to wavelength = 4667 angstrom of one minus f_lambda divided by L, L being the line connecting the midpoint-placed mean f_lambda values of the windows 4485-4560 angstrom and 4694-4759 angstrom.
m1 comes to -1.1 angstrom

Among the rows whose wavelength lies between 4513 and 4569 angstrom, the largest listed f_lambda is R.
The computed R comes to 30.78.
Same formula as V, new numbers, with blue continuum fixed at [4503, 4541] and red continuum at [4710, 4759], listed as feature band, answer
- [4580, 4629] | -0.42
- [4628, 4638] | -0.36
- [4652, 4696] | 1.01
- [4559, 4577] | -0.85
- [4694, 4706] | 0.68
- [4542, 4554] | 0.08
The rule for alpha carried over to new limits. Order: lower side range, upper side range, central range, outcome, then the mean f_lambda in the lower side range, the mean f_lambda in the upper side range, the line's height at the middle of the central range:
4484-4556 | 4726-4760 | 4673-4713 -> 1.4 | 27.7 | 28.8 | 28.6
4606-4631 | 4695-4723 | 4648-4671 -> 0.6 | 29.2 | 27.8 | 28.5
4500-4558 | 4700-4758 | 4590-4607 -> -0.1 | 27.8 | 28.5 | 28.1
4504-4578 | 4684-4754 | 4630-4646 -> -0.2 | 28.2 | 28.4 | 28.3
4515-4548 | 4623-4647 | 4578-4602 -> 0.1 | 27.1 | 28.8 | 28.1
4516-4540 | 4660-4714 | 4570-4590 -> -1.0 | 26.8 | 27.5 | 27.1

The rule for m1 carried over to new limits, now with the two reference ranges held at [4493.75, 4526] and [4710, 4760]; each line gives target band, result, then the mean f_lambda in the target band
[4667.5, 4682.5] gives 0.7 angstrom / 27.5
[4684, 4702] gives 0.7 angstrom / 27.7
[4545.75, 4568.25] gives 0.3 angstrom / 28.4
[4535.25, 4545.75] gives 0.4 angstrom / 27.7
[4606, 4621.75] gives -0.2 angstrom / 29.2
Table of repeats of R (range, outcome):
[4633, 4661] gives 31.62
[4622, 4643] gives 29.88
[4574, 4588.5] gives 30.17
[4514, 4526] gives 29.49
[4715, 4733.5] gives 31.15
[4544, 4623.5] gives 30.87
